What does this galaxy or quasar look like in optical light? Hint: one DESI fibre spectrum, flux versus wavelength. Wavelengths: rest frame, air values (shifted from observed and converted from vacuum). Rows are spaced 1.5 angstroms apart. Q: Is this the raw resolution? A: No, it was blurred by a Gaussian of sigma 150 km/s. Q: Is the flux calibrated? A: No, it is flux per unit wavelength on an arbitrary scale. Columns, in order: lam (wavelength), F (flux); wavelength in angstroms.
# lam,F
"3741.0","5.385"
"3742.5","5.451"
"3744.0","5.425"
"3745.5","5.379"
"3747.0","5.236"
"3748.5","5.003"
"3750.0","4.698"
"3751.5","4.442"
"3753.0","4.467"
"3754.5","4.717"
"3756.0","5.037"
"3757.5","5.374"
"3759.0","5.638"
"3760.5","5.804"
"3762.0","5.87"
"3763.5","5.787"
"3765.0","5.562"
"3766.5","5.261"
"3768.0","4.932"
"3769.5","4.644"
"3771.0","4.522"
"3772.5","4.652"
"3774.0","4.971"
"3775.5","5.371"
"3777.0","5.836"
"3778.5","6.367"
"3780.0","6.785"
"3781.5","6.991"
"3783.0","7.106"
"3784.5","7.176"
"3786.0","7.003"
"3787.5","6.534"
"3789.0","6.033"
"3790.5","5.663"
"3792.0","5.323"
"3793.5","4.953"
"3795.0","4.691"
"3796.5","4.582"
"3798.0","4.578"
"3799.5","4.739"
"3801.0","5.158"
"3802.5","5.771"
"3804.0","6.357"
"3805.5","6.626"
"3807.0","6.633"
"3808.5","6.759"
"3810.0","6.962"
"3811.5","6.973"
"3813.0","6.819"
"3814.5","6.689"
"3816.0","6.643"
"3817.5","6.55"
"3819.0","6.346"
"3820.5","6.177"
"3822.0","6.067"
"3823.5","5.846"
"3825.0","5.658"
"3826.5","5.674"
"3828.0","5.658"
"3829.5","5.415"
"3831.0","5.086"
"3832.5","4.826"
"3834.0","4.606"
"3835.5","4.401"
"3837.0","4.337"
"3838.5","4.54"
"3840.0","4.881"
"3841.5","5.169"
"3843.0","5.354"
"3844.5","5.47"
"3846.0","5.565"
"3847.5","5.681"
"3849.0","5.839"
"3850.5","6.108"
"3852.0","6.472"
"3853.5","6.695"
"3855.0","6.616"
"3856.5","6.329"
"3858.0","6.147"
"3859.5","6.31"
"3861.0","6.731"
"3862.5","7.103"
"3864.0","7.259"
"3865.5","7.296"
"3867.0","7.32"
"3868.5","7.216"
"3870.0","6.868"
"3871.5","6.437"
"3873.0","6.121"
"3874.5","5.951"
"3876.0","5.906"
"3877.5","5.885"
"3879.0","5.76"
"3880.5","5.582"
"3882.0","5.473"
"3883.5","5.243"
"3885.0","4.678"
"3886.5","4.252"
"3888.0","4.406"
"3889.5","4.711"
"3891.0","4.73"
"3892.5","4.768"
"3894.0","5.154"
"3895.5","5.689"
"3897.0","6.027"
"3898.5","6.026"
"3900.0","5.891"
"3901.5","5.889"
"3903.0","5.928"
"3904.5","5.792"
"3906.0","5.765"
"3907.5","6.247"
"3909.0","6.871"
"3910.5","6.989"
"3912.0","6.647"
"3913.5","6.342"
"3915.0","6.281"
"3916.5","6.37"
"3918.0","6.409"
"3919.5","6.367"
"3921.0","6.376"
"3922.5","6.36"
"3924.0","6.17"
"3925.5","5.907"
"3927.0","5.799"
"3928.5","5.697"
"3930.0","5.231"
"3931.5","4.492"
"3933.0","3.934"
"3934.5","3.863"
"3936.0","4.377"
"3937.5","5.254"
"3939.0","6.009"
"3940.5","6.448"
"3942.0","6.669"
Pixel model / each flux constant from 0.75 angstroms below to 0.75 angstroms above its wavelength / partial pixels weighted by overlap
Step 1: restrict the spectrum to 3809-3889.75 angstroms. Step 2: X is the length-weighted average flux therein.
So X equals 5.9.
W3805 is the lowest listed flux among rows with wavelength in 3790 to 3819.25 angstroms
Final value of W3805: 4.578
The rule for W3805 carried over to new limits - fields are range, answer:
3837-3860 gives 4.337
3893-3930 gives 5.154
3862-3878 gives 5.885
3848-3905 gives 4.252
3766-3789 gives 4.522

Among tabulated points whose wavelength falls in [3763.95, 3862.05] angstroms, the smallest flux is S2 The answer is 4.337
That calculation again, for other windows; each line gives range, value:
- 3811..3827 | 5.658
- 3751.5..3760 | 4.442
